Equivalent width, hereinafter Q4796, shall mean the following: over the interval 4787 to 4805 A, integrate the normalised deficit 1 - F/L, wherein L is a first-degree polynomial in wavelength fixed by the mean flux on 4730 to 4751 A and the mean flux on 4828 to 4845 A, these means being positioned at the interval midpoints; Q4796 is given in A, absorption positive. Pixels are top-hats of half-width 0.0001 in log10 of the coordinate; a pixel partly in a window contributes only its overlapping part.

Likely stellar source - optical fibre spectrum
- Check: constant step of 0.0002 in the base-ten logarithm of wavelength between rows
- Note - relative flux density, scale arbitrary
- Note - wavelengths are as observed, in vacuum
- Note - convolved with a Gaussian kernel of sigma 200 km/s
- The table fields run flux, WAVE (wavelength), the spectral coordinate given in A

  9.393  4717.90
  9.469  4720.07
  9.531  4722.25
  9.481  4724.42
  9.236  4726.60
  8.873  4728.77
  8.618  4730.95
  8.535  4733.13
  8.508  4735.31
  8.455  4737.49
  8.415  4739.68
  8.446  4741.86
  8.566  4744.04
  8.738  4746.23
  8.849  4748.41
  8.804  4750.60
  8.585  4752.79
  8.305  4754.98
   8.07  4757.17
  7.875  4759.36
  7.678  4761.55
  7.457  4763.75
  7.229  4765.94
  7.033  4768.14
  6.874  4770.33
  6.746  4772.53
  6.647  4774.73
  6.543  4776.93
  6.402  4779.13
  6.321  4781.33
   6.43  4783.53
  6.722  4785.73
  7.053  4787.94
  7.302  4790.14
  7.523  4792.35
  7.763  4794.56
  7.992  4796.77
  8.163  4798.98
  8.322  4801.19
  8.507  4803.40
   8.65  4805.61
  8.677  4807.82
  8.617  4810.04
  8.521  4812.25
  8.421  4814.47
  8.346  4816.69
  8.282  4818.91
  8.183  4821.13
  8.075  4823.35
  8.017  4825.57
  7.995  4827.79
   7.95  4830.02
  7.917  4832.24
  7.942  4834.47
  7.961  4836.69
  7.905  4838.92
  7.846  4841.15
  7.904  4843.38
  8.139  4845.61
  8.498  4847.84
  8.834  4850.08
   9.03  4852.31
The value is 0.8 A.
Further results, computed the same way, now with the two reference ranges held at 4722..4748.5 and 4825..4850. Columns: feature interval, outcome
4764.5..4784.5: 4.20 A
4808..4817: -0.32 A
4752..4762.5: 0.63 A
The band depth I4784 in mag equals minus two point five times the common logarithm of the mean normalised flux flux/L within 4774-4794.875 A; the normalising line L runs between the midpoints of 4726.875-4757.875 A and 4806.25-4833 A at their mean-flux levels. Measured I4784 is 0.22 mag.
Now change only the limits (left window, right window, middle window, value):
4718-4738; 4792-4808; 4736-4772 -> 0.08 mag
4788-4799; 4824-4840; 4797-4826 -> -0.08 mag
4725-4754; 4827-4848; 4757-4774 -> 0.16 mag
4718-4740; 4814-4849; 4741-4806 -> 0.13 mag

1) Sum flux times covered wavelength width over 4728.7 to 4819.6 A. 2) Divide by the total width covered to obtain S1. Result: 7.89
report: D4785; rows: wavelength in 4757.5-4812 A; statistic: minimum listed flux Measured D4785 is 6.321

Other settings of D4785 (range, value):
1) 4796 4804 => 7.992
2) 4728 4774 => 6.746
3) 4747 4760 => 7.875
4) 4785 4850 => 6.722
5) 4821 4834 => 7.917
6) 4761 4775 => 6.647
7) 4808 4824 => 8.075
